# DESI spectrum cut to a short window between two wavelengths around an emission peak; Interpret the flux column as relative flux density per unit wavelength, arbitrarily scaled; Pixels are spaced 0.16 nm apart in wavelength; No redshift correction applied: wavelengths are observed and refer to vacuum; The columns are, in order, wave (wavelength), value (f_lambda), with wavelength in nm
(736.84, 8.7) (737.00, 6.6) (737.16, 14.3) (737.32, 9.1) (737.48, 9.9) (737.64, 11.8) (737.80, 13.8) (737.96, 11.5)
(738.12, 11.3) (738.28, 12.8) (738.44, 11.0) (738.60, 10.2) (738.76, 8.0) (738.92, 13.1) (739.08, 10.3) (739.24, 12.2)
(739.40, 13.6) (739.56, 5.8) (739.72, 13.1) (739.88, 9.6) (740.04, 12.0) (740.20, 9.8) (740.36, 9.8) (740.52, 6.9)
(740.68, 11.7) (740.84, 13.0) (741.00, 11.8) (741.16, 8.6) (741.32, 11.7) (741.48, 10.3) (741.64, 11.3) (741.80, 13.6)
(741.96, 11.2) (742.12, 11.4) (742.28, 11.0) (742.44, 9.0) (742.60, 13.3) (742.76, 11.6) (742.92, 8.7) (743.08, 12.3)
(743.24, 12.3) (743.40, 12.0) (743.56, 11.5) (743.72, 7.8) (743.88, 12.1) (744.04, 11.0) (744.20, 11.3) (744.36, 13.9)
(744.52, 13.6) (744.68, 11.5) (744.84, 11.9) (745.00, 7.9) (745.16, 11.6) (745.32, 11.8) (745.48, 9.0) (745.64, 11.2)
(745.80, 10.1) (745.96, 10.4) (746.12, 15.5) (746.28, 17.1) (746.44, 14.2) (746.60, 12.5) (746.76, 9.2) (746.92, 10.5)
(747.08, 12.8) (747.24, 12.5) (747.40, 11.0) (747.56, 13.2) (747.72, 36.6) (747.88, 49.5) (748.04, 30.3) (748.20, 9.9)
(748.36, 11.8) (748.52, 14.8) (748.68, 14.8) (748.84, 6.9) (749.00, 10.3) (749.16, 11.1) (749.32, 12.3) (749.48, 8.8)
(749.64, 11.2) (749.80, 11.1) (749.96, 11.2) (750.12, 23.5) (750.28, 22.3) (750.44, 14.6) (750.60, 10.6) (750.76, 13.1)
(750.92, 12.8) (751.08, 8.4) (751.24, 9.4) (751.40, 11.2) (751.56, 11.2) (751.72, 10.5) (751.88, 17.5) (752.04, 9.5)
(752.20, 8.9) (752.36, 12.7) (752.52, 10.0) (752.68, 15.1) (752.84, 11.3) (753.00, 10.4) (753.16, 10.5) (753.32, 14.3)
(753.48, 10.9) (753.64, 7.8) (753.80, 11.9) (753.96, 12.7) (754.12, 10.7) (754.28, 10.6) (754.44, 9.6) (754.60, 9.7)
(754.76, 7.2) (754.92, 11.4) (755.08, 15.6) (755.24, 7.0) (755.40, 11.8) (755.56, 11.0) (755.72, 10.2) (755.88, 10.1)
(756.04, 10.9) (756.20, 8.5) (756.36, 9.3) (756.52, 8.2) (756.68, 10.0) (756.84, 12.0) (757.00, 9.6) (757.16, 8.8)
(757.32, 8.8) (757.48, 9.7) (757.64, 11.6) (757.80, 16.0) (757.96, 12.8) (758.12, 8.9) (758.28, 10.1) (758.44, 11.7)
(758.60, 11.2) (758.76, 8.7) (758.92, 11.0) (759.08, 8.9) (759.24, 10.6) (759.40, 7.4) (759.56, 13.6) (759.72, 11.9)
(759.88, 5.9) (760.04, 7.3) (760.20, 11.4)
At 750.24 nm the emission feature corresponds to [N II]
